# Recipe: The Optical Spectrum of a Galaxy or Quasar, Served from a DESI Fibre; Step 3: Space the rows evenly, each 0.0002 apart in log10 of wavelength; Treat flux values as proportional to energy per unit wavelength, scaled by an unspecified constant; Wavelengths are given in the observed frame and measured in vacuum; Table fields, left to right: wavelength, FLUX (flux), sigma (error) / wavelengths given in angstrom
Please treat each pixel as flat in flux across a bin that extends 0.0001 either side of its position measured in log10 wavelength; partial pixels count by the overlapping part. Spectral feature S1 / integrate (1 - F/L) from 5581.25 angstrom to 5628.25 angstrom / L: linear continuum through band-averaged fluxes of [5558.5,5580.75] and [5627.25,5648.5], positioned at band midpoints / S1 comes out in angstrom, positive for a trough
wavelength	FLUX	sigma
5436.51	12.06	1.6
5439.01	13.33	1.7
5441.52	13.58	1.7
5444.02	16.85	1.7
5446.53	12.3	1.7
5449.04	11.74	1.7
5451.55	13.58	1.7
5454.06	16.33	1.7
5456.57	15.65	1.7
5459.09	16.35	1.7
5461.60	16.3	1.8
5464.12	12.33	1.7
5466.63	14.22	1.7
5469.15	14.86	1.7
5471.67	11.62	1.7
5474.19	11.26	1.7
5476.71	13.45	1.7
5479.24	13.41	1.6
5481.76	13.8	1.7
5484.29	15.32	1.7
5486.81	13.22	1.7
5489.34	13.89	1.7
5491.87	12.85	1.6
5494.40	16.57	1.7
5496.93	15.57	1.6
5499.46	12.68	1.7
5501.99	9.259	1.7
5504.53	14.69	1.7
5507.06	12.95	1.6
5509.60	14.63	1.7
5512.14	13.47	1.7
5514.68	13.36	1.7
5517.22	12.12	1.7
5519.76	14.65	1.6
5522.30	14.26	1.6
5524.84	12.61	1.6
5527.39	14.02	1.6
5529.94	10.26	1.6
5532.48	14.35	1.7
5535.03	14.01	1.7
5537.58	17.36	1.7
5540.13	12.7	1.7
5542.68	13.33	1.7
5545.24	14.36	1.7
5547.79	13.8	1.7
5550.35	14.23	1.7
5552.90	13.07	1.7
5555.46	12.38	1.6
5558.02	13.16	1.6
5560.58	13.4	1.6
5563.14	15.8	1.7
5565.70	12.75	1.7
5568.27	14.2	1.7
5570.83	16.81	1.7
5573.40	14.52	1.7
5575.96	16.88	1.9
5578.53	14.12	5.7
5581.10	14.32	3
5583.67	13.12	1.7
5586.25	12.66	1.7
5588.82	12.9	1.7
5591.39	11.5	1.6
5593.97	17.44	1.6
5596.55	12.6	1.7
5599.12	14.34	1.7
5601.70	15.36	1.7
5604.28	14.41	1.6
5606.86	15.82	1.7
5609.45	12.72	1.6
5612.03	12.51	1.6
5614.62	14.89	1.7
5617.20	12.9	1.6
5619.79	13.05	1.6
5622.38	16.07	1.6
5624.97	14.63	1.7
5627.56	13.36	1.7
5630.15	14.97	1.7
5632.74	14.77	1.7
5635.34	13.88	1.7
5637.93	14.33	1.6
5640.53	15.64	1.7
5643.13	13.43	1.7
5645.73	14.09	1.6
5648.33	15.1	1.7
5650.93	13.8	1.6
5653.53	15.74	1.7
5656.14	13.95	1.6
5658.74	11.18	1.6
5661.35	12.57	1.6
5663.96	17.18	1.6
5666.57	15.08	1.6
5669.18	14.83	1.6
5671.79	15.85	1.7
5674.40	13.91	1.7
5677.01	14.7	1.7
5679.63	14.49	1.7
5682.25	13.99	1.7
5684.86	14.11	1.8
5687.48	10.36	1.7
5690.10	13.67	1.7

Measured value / 2.1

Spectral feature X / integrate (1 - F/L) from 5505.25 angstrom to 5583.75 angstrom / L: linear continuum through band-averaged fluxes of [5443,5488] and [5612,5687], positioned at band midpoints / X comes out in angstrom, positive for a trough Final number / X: 1.2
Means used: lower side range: 14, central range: 13.9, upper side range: 14.3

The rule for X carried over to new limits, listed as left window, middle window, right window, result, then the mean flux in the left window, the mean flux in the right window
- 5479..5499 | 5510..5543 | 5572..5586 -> 1.7 angstrom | 14.3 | 14.5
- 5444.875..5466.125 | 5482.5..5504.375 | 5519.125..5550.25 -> 0.6 angstrom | 14.4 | 13.8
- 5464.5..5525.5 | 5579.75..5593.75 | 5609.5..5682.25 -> 0.7 angstrom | 13.5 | 14.3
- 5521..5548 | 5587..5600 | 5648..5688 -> 0.2 angstrom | 13.7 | 14.2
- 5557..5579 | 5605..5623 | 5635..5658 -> 0.7 angstrom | 14.7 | 14.4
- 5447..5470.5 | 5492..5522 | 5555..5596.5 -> 1.5 angstrom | 14.5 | 14.1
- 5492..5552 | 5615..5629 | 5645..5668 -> 0.1 angstrom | 13.7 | 14.3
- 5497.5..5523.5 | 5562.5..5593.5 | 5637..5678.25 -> -0.8 angstrom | 13.3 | 14.5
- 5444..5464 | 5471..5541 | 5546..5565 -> 3.0 angstrom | 14.6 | 13.7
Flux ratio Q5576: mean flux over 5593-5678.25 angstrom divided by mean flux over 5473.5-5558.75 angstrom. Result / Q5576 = 1.1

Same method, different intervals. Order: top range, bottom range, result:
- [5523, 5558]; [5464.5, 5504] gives 1.01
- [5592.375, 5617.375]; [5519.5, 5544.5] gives 1.04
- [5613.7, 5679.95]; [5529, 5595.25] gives 1.03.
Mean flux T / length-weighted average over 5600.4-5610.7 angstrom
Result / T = 14.6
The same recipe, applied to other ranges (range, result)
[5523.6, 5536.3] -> 13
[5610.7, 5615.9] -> 13.7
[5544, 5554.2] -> 13.9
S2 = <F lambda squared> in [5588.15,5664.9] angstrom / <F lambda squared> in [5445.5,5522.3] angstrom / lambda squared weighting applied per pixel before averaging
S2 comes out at 1.1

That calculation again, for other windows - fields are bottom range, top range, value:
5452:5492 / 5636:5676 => 1.10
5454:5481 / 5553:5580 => 1.06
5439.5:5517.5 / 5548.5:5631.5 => 1.06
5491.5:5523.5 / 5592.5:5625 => 1.09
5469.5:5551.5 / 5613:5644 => 1.10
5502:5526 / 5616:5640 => 1.11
